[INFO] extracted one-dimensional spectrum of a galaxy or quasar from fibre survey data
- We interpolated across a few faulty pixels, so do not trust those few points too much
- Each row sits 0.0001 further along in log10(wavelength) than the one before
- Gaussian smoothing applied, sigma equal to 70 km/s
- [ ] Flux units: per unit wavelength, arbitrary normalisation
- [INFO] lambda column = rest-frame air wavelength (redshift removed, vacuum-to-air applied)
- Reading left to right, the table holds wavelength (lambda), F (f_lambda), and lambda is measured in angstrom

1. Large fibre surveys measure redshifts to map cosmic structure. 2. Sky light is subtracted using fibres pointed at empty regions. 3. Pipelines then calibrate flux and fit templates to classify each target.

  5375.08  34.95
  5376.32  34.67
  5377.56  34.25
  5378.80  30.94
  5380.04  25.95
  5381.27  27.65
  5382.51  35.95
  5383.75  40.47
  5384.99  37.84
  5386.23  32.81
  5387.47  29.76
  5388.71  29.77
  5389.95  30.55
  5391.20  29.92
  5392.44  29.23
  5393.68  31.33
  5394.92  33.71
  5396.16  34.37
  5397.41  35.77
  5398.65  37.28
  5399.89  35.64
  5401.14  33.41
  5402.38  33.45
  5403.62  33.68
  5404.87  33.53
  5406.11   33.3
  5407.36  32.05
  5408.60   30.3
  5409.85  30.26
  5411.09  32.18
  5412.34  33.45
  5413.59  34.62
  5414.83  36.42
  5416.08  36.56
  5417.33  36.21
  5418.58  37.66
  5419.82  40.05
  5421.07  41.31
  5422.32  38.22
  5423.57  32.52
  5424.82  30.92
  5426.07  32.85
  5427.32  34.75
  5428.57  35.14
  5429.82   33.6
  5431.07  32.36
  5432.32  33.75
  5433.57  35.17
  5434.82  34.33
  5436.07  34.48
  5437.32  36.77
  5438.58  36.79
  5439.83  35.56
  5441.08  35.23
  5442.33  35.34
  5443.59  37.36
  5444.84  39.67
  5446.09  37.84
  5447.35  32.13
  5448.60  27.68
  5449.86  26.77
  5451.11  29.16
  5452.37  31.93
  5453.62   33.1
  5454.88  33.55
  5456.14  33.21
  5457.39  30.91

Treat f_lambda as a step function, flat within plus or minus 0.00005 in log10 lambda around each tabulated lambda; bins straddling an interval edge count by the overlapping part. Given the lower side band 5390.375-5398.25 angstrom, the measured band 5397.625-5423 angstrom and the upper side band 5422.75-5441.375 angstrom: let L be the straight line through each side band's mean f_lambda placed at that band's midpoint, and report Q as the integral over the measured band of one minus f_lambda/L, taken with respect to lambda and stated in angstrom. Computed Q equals -1.3 angstrom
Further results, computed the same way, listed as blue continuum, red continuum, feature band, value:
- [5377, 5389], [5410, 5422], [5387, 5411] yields 1.3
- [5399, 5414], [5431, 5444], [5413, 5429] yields -0.9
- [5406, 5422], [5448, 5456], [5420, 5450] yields -2.1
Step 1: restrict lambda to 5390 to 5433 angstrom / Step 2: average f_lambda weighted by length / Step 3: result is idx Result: 34.1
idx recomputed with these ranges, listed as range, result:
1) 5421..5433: 34.2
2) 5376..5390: 32.6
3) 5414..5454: 34.8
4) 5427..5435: 34.1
